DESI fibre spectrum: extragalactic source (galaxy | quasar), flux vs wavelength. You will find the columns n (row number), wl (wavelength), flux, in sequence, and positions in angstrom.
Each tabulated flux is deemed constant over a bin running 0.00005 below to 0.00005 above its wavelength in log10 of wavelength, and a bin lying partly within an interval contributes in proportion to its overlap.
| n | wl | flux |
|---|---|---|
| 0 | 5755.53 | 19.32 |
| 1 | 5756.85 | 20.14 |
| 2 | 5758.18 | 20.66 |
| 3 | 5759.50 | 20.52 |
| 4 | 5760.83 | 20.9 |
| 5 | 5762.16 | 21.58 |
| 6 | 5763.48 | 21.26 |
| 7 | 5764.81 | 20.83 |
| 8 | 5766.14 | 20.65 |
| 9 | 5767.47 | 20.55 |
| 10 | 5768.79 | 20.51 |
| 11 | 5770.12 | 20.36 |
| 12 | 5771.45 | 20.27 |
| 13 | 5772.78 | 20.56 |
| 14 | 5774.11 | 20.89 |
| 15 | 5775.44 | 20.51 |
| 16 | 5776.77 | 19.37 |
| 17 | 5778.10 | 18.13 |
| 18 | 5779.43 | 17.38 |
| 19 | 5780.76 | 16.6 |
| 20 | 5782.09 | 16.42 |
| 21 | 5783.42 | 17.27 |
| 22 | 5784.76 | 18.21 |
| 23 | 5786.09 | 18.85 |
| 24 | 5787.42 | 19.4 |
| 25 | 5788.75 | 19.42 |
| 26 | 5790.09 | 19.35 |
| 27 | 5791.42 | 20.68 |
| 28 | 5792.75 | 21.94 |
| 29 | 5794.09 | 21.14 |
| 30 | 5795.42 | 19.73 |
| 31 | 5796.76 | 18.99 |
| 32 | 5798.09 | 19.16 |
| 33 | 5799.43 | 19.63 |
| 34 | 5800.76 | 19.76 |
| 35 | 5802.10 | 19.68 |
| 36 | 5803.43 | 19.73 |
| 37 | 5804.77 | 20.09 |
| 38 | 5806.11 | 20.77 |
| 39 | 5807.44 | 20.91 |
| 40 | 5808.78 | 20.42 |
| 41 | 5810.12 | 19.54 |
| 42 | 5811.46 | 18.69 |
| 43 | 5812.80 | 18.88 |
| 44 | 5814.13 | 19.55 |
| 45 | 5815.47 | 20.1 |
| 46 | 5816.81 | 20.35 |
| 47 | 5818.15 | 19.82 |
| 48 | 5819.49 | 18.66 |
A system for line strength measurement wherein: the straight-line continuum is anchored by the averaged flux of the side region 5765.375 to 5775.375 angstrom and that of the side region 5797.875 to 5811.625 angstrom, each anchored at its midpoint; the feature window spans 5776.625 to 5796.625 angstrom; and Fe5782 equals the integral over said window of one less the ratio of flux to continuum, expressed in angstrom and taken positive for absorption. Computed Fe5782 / 1.3 angstrom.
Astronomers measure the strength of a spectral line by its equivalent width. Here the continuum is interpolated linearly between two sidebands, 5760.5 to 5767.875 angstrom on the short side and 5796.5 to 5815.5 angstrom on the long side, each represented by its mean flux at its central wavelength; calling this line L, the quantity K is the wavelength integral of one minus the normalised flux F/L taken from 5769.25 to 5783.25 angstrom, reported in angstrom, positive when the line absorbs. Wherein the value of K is 1.1 angstrom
